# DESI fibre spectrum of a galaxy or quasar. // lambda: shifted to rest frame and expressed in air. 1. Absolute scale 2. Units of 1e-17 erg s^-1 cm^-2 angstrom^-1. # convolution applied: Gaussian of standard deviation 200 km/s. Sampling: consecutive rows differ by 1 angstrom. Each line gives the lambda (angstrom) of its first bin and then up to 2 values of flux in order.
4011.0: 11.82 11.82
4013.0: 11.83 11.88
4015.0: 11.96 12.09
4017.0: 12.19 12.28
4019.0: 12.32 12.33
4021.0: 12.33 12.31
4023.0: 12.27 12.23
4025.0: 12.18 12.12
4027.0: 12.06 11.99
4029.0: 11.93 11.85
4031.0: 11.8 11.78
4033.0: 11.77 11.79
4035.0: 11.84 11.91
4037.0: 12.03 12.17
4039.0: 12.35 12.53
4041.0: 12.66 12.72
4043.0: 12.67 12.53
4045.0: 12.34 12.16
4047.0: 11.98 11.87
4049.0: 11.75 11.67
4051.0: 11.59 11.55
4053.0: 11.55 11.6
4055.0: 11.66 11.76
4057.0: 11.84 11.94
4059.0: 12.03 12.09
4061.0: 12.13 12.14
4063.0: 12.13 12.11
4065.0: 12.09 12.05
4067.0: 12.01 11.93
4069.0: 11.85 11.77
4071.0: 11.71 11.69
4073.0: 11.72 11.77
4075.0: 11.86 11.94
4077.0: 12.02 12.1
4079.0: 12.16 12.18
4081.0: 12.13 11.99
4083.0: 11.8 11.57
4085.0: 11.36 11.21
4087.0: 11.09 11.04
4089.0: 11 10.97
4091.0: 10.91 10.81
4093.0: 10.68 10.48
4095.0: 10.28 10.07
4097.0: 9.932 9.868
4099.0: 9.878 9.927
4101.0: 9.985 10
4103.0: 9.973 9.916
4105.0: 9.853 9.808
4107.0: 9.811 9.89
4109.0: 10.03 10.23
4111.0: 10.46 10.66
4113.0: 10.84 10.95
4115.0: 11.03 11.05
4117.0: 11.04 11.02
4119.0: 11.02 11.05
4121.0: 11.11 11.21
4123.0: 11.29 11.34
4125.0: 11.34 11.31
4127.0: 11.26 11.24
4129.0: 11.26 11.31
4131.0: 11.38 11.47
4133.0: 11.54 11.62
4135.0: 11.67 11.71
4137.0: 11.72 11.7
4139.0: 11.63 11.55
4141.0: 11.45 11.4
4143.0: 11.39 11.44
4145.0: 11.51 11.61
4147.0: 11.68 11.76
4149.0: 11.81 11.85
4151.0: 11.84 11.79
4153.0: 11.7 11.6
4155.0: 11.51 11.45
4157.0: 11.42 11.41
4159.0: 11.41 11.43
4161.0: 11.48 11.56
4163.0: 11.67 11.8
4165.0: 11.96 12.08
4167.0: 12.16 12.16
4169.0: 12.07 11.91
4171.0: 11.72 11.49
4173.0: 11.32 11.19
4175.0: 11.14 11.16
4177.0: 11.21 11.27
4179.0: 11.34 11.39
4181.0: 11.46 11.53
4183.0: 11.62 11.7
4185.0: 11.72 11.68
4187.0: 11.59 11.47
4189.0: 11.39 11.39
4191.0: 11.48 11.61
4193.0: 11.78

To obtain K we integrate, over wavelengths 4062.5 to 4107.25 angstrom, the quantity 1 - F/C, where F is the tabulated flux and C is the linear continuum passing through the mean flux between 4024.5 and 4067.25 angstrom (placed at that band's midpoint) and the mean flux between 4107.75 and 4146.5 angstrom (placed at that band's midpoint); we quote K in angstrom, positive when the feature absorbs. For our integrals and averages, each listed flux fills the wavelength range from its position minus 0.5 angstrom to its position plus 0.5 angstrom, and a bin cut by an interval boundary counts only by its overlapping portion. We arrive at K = 1.9 angstrom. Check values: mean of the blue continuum 12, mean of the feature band 11.2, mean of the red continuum 11.2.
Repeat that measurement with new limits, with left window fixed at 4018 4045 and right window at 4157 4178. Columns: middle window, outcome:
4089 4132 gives 4.35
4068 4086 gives 0.21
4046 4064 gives 0.33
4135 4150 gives 0.13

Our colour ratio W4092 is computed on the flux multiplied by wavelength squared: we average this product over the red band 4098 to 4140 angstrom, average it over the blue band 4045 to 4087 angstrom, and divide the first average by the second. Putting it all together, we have 0.9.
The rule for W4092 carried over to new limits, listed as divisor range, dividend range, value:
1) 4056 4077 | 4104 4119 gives 0.90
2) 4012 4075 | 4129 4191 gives 1.02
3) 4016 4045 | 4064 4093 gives 0.98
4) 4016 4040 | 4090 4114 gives 0.88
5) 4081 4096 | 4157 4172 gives 1.10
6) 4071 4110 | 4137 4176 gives 1.10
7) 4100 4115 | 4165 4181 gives 1.17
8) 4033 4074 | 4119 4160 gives 1.00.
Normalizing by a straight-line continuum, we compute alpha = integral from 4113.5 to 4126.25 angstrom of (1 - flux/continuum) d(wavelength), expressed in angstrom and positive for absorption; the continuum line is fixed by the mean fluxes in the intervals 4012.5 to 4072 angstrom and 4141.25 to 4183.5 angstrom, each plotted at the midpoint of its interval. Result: 0.66 angstrom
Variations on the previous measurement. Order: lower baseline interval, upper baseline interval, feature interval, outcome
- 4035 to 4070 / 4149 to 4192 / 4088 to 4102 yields 1.8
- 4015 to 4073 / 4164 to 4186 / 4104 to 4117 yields 1.6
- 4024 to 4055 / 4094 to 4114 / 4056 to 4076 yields -1.2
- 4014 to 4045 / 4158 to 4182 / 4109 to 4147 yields 1.6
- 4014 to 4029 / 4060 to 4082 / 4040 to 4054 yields 0.0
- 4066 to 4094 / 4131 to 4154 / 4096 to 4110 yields 2.0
